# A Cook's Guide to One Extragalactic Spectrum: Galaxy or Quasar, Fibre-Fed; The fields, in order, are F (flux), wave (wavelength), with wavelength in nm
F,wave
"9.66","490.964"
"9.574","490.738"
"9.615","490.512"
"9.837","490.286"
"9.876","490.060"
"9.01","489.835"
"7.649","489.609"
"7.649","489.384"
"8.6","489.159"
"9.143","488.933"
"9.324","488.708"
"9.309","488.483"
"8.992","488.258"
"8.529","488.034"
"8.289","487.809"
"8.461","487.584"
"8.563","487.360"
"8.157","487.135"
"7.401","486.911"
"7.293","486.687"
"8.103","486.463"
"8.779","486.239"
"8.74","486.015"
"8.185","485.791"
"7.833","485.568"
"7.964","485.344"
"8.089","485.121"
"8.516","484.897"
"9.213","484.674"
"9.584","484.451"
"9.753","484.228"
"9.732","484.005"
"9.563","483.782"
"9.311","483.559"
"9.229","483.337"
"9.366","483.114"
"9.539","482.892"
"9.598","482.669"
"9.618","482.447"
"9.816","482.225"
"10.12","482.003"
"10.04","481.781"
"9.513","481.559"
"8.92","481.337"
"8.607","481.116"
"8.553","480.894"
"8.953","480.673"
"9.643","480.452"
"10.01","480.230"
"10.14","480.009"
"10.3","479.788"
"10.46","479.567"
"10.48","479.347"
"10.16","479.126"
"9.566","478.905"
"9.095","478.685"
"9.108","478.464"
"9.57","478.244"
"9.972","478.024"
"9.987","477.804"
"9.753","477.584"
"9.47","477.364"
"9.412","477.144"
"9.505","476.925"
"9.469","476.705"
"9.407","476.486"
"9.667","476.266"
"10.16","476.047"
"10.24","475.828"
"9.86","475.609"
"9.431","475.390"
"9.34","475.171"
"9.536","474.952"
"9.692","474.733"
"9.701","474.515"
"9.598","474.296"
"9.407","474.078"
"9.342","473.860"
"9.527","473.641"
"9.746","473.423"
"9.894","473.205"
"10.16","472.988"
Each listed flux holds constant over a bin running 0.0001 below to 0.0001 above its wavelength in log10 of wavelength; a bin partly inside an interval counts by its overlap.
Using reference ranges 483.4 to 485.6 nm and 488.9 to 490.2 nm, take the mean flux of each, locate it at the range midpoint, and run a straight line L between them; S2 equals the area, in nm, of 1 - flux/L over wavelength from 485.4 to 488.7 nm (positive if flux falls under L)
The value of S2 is 0.173 nm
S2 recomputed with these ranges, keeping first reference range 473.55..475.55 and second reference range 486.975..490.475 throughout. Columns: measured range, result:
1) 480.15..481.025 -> -0.005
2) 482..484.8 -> -0.156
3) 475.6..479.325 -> -0.130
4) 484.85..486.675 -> 0.144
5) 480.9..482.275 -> -0.042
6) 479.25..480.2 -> -0.111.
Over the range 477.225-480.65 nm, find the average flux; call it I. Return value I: 9.82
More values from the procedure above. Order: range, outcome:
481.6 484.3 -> 9.63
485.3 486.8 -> 8.14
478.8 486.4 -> 9.34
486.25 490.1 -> 8.47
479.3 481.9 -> 9.62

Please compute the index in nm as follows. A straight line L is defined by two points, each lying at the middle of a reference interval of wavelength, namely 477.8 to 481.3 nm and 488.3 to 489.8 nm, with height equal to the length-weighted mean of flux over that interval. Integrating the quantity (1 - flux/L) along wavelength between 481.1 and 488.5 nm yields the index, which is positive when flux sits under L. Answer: 0.16 nm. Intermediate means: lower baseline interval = 9.64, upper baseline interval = 8.65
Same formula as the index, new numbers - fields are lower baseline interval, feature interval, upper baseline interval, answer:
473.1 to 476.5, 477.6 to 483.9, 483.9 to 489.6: -0.35 nm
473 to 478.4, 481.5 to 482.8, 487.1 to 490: -0.09 nm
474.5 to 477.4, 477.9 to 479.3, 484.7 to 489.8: -0.04 nm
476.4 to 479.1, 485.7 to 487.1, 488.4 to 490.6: 0.16 nm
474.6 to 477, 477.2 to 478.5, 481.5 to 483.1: 0.00 nm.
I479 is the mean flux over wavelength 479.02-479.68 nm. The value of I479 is 10.4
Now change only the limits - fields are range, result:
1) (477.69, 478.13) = 9.98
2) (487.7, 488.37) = 8.61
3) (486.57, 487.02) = 7.36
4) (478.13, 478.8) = 9.27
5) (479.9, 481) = 9.46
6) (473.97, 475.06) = 9.59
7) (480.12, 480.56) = 9.81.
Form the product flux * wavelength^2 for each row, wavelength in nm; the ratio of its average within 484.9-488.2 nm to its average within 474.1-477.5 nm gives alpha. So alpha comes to 0.9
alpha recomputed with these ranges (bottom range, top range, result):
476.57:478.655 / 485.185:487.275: 0.87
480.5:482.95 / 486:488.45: 0.91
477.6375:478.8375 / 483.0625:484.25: 1.01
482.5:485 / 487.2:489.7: 0.93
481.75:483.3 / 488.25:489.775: 0.92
